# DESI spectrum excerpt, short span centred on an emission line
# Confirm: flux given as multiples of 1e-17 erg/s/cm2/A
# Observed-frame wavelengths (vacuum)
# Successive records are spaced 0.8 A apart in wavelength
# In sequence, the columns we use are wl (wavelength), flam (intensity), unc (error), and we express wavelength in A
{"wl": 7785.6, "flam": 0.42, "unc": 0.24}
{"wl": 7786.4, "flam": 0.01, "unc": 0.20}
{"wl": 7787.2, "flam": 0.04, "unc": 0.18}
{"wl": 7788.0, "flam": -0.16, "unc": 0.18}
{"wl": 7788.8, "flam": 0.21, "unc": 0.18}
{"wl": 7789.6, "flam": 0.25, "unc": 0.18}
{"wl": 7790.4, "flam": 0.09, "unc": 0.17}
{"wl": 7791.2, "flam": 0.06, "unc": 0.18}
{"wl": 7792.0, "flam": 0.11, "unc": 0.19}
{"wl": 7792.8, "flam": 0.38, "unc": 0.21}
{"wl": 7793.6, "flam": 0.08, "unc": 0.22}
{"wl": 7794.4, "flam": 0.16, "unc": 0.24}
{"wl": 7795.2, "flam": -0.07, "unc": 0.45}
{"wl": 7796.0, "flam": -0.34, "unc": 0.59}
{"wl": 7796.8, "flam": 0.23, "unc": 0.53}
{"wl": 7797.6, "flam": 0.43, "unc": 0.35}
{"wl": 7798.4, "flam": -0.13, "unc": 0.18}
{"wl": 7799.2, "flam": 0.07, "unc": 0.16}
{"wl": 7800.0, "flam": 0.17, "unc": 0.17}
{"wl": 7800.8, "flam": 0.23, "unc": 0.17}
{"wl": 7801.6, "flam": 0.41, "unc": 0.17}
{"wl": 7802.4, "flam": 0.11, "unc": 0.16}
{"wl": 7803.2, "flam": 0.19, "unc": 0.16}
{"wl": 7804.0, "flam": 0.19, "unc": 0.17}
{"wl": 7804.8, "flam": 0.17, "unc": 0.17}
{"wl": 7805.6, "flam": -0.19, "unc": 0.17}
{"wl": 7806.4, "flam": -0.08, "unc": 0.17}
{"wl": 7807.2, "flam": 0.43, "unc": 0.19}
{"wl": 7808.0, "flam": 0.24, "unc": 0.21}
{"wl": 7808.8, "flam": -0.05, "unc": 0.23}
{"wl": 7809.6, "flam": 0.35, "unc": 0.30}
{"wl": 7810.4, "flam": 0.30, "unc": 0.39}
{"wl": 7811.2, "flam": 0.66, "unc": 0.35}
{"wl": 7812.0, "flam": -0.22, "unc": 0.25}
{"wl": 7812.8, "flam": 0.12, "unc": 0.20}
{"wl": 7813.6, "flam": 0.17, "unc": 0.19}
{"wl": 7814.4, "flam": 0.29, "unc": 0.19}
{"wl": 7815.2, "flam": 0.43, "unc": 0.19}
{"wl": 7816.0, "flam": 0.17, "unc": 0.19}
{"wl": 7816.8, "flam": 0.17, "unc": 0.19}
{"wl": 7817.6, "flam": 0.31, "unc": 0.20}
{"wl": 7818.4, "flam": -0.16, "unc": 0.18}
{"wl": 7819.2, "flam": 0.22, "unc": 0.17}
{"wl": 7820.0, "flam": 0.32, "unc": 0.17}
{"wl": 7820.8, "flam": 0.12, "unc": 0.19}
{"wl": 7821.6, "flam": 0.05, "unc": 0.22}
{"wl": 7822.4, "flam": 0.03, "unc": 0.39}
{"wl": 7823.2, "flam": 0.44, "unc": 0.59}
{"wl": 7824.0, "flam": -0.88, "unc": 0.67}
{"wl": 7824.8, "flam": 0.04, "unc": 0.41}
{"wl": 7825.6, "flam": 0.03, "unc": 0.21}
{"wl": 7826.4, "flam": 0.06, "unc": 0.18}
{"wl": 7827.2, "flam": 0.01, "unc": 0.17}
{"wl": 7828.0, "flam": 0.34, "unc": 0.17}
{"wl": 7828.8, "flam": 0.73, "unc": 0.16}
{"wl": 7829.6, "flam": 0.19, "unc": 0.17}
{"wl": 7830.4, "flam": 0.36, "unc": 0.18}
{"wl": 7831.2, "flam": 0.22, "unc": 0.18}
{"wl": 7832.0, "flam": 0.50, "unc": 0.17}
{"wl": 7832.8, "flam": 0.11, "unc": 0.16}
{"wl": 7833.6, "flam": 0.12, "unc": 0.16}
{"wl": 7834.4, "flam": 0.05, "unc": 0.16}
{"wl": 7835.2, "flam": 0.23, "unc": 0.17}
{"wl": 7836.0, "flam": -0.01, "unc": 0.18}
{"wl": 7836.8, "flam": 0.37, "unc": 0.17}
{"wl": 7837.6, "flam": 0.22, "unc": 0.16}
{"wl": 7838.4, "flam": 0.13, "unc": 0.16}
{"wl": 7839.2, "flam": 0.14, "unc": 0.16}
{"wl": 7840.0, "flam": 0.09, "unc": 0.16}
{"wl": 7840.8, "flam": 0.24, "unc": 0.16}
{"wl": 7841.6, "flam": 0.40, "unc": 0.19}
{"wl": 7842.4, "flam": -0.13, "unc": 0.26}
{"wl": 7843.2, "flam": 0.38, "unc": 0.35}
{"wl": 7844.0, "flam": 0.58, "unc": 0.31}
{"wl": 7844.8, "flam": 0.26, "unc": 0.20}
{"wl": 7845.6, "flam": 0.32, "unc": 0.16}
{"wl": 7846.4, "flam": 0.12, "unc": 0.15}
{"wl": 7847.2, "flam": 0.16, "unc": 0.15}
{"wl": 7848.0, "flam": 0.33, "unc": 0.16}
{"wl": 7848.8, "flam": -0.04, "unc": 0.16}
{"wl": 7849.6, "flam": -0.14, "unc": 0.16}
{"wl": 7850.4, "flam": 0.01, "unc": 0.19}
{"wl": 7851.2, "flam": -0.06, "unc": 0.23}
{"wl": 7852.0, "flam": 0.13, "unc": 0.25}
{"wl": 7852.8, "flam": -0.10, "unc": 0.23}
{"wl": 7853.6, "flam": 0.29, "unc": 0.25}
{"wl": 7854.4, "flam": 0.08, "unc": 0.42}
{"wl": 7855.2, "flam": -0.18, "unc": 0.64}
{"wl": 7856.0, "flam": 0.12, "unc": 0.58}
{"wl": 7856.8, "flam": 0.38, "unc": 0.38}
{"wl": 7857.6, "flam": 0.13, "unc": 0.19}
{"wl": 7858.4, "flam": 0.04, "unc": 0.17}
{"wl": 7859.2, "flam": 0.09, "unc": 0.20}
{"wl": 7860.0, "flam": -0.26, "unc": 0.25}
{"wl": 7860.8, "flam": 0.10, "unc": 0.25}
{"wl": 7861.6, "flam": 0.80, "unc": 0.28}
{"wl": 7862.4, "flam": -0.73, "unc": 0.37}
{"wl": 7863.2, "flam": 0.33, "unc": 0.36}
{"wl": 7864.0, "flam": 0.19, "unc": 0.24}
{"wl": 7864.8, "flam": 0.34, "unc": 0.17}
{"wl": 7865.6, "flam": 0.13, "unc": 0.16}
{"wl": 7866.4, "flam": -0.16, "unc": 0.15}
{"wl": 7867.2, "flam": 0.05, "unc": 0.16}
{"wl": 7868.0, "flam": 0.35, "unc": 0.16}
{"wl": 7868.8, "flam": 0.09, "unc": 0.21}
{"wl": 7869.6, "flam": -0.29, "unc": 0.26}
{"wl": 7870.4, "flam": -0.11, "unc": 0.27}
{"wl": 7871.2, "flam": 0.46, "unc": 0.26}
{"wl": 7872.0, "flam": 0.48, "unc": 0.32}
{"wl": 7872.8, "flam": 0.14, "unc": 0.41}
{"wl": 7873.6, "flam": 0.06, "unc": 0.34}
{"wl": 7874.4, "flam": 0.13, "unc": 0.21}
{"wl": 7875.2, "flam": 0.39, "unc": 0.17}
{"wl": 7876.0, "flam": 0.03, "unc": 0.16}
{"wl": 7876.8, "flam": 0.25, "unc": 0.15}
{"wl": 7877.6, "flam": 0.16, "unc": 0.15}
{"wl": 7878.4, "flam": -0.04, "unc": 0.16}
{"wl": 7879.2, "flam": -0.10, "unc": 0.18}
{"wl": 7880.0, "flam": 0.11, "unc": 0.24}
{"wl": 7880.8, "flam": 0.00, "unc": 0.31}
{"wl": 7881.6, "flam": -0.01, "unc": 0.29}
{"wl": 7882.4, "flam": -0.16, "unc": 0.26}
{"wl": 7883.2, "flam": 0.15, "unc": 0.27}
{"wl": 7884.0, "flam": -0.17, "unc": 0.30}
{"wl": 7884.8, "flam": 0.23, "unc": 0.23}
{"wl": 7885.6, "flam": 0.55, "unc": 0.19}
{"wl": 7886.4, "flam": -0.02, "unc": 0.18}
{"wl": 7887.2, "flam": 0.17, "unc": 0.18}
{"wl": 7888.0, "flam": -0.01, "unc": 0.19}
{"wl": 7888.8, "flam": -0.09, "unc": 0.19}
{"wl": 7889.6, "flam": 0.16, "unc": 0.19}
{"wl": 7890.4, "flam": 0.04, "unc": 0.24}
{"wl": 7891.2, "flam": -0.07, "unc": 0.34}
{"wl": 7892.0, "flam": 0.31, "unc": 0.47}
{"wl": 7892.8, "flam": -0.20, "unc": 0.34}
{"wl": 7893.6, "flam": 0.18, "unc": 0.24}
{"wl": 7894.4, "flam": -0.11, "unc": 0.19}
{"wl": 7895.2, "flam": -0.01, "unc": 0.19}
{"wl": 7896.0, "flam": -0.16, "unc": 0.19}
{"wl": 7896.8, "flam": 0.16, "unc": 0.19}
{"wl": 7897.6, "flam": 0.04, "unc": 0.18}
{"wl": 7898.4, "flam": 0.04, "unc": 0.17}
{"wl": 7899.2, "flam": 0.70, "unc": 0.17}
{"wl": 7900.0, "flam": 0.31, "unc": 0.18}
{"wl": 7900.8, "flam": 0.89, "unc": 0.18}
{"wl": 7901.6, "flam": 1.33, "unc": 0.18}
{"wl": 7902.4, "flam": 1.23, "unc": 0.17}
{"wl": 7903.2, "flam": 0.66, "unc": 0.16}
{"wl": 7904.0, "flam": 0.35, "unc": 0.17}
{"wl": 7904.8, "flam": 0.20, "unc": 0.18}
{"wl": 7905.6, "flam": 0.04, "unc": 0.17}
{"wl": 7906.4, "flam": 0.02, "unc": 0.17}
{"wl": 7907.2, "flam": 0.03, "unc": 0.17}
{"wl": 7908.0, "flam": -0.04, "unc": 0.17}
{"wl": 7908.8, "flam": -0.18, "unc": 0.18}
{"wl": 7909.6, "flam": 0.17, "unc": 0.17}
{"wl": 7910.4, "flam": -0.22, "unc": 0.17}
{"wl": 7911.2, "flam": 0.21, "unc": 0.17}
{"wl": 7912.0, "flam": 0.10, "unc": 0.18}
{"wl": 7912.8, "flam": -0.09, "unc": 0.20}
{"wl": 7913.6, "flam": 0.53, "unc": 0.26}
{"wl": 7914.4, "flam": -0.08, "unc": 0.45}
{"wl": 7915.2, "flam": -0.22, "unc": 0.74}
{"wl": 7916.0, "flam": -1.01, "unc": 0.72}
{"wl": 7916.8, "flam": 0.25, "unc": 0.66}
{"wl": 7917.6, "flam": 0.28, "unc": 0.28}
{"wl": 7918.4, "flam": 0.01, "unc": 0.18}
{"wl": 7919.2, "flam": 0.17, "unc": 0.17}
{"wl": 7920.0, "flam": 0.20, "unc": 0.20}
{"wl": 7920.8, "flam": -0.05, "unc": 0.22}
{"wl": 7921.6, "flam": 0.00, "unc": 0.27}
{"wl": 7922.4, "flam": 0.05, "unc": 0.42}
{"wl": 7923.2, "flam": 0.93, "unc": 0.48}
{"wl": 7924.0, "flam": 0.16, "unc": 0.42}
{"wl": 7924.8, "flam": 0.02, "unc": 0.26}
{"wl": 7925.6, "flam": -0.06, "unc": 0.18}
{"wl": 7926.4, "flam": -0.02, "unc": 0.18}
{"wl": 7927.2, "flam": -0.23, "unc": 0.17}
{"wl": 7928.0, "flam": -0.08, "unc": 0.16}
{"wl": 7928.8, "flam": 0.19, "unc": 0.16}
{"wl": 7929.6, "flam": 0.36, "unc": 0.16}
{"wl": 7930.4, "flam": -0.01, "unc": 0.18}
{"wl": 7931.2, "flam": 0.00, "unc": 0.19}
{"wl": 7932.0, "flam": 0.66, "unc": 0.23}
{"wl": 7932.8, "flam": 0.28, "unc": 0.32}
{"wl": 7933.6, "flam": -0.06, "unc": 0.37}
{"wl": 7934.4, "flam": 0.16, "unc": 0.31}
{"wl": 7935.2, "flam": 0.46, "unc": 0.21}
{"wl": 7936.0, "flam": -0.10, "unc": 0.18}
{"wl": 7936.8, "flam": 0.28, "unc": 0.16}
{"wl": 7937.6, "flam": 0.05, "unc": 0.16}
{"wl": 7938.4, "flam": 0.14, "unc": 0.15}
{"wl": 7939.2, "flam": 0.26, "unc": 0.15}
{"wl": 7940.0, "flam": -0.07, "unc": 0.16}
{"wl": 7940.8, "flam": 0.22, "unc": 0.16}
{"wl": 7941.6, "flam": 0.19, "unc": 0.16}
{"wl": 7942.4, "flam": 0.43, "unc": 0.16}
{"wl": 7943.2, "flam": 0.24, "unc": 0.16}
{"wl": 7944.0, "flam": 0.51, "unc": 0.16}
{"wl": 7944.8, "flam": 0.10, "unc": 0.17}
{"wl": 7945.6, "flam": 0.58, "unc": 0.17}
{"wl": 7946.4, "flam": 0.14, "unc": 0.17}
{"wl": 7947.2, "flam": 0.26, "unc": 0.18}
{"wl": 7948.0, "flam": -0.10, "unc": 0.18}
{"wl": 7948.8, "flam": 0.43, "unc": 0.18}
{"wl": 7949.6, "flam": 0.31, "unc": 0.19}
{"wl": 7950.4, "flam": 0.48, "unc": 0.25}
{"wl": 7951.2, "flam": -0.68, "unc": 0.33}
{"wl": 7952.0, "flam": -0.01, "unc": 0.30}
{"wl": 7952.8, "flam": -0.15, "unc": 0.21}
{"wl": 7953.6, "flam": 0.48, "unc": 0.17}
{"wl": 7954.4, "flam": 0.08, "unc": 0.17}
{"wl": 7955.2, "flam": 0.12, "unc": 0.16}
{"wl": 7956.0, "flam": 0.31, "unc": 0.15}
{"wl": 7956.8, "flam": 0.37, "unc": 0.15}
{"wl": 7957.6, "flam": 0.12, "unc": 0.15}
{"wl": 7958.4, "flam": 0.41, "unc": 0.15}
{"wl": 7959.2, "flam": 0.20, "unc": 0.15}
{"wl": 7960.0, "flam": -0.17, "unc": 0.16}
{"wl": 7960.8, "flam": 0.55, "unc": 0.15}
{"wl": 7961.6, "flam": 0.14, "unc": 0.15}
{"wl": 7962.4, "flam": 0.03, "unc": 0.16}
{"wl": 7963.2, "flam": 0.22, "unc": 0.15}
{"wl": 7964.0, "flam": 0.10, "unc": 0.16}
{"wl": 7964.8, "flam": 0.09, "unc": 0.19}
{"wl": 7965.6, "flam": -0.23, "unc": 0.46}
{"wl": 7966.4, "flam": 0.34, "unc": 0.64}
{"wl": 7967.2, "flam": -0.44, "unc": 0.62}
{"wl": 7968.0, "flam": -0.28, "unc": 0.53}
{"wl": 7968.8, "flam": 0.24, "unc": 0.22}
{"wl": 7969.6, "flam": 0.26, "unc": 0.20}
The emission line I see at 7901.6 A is H-beta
